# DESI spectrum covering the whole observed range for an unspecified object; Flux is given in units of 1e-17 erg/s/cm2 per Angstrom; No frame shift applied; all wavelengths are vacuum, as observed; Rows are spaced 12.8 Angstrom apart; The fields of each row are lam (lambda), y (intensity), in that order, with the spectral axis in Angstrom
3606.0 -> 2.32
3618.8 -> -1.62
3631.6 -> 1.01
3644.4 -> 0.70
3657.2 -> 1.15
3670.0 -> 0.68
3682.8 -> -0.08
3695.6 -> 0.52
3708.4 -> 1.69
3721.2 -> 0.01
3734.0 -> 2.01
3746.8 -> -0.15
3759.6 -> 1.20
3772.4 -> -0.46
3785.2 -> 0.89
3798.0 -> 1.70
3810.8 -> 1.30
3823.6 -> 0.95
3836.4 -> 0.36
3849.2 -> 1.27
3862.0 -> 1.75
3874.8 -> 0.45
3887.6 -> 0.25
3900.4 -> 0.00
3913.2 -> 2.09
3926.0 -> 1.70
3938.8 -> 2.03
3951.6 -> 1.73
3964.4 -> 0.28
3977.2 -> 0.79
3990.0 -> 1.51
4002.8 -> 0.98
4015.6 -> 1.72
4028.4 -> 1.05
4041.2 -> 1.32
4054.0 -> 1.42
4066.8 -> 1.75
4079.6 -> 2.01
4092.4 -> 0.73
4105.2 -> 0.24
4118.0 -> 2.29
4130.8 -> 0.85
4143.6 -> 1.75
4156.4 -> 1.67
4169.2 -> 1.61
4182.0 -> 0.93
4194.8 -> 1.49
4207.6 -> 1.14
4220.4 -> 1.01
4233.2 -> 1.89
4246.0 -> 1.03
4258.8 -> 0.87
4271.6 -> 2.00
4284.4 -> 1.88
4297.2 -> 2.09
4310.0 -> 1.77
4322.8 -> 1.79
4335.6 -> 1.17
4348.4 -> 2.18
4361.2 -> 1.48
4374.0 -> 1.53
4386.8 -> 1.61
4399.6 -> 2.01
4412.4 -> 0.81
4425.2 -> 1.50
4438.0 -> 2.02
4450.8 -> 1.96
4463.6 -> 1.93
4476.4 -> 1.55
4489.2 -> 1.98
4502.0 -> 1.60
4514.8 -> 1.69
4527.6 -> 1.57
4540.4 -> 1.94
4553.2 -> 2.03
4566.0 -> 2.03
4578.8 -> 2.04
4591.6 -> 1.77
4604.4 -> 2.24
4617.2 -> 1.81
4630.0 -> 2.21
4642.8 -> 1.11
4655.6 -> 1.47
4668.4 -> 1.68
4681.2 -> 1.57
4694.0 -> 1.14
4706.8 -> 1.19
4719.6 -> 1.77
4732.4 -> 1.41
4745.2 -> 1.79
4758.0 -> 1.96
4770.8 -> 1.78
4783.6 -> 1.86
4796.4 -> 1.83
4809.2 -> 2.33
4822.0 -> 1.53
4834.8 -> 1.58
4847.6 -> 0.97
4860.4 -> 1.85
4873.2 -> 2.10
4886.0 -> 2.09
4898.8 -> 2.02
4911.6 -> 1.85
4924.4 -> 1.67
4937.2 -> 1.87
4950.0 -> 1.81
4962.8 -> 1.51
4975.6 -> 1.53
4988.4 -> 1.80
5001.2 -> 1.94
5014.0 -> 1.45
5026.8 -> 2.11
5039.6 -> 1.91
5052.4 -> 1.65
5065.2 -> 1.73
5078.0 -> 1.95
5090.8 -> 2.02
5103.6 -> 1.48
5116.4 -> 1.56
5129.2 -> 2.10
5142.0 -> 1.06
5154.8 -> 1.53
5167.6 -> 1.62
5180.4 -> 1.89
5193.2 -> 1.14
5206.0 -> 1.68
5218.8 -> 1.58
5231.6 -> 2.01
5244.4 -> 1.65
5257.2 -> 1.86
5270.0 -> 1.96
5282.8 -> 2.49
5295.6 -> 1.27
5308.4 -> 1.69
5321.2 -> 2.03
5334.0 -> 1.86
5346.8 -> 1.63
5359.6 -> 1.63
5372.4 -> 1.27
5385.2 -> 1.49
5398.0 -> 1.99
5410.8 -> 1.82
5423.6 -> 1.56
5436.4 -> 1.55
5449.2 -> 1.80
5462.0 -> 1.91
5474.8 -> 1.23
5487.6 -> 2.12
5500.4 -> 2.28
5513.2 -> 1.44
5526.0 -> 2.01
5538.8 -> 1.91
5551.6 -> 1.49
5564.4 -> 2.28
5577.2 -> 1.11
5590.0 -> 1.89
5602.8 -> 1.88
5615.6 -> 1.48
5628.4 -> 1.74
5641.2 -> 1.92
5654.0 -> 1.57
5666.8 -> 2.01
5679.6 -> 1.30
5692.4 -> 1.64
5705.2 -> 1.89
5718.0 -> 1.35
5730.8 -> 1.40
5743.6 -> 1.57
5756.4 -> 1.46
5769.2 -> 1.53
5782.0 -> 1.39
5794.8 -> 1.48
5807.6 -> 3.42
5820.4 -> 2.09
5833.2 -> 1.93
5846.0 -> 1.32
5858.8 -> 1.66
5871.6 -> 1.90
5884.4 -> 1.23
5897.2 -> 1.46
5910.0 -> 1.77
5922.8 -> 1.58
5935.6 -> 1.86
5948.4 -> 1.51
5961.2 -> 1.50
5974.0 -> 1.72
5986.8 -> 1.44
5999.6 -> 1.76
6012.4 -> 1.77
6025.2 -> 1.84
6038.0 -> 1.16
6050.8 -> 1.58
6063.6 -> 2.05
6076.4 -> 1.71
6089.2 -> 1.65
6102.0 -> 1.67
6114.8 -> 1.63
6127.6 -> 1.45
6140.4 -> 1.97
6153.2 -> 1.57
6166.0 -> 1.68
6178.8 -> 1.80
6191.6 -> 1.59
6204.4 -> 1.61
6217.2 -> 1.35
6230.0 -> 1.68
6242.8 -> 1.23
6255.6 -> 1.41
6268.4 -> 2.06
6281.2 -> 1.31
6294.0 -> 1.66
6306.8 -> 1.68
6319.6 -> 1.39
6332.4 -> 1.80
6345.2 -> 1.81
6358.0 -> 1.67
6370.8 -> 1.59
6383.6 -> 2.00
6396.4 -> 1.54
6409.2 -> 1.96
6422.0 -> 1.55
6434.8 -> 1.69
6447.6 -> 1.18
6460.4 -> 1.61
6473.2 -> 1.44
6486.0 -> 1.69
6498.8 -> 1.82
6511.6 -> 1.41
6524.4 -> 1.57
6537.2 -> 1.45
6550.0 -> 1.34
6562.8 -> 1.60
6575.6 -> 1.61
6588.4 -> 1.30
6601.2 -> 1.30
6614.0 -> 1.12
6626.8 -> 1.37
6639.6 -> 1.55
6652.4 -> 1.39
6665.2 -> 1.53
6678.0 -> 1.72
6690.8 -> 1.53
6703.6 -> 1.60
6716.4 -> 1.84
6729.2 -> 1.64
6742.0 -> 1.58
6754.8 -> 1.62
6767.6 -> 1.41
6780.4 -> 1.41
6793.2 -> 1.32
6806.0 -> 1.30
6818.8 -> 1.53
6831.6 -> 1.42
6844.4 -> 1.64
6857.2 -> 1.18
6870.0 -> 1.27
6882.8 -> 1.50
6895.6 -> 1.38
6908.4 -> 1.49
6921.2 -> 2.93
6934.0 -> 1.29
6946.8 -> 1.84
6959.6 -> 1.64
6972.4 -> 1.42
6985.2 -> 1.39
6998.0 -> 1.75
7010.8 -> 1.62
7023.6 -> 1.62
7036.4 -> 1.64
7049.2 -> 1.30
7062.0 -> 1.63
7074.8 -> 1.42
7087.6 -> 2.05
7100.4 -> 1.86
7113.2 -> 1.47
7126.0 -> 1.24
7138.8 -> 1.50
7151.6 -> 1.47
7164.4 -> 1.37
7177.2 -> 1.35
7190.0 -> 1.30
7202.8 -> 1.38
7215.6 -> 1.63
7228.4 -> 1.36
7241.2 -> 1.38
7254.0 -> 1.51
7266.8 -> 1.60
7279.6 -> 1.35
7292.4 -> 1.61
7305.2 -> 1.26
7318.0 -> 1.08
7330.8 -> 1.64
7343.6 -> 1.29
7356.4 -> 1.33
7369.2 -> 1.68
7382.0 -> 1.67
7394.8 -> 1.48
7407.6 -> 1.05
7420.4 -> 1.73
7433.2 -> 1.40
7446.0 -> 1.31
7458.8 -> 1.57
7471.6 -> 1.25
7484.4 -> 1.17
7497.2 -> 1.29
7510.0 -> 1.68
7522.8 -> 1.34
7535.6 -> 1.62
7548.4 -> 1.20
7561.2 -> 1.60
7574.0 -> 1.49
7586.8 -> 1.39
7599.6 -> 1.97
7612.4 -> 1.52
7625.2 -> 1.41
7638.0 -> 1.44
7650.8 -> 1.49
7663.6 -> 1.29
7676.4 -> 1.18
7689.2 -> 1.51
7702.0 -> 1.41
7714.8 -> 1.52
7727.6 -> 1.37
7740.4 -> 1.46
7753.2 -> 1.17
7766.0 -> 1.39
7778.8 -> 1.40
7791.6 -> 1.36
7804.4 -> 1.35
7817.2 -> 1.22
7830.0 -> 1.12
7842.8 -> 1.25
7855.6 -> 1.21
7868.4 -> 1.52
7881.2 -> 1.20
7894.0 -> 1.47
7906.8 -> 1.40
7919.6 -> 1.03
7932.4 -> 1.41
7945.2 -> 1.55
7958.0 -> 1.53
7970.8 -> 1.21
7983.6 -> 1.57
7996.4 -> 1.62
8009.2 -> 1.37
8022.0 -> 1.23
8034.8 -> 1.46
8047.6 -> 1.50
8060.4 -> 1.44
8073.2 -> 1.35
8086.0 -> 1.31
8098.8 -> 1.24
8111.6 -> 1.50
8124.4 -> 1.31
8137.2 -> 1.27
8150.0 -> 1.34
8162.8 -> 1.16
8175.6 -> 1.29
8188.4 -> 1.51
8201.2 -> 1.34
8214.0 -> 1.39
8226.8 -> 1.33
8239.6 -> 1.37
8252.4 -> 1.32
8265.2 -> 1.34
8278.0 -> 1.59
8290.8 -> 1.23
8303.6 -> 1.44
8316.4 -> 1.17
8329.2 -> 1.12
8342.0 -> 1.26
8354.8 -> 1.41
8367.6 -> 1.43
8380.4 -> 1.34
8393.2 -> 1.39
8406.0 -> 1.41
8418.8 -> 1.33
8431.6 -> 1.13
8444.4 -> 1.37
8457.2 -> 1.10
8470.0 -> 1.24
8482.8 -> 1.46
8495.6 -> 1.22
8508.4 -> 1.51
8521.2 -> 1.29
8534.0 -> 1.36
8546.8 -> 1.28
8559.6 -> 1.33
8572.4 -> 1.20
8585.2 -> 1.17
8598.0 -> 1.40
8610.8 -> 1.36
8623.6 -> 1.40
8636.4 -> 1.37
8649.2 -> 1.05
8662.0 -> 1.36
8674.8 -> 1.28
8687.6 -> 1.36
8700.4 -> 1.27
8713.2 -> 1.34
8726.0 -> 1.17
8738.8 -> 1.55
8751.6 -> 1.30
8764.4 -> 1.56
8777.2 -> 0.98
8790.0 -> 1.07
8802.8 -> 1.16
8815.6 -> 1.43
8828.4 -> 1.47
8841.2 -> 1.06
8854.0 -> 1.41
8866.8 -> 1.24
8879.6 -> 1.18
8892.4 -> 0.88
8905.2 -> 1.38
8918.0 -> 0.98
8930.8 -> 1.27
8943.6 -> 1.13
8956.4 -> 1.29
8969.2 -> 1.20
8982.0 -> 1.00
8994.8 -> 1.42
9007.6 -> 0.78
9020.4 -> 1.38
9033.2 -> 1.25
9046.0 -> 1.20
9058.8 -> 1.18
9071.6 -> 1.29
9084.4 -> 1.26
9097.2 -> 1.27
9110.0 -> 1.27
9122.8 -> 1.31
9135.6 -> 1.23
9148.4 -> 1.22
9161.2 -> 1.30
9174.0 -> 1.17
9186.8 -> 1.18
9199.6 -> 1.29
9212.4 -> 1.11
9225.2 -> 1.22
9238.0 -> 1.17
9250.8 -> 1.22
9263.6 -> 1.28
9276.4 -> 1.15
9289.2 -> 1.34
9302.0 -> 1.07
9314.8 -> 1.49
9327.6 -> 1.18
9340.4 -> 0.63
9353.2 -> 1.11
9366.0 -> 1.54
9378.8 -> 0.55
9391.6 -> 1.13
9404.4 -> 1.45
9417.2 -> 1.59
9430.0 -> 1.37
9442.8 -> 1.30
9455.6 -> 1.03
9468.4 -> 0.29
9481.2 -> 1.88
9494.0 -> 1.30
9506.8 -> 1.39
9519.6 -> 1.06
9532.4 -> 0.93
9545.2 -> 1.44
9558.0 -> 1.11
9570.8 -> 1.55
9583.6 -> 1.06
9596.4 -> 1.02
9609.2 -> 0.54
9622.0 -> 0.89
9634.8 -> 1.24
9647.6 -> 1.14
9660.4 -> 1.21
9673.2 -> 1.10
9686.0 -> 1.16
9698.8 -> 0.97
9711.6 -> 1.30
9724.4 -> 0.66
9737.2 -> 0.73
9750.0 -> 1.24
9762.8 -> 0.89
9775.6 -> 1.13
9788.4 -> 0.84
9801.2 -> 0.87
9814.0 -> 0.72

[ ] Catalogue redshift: 0.05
